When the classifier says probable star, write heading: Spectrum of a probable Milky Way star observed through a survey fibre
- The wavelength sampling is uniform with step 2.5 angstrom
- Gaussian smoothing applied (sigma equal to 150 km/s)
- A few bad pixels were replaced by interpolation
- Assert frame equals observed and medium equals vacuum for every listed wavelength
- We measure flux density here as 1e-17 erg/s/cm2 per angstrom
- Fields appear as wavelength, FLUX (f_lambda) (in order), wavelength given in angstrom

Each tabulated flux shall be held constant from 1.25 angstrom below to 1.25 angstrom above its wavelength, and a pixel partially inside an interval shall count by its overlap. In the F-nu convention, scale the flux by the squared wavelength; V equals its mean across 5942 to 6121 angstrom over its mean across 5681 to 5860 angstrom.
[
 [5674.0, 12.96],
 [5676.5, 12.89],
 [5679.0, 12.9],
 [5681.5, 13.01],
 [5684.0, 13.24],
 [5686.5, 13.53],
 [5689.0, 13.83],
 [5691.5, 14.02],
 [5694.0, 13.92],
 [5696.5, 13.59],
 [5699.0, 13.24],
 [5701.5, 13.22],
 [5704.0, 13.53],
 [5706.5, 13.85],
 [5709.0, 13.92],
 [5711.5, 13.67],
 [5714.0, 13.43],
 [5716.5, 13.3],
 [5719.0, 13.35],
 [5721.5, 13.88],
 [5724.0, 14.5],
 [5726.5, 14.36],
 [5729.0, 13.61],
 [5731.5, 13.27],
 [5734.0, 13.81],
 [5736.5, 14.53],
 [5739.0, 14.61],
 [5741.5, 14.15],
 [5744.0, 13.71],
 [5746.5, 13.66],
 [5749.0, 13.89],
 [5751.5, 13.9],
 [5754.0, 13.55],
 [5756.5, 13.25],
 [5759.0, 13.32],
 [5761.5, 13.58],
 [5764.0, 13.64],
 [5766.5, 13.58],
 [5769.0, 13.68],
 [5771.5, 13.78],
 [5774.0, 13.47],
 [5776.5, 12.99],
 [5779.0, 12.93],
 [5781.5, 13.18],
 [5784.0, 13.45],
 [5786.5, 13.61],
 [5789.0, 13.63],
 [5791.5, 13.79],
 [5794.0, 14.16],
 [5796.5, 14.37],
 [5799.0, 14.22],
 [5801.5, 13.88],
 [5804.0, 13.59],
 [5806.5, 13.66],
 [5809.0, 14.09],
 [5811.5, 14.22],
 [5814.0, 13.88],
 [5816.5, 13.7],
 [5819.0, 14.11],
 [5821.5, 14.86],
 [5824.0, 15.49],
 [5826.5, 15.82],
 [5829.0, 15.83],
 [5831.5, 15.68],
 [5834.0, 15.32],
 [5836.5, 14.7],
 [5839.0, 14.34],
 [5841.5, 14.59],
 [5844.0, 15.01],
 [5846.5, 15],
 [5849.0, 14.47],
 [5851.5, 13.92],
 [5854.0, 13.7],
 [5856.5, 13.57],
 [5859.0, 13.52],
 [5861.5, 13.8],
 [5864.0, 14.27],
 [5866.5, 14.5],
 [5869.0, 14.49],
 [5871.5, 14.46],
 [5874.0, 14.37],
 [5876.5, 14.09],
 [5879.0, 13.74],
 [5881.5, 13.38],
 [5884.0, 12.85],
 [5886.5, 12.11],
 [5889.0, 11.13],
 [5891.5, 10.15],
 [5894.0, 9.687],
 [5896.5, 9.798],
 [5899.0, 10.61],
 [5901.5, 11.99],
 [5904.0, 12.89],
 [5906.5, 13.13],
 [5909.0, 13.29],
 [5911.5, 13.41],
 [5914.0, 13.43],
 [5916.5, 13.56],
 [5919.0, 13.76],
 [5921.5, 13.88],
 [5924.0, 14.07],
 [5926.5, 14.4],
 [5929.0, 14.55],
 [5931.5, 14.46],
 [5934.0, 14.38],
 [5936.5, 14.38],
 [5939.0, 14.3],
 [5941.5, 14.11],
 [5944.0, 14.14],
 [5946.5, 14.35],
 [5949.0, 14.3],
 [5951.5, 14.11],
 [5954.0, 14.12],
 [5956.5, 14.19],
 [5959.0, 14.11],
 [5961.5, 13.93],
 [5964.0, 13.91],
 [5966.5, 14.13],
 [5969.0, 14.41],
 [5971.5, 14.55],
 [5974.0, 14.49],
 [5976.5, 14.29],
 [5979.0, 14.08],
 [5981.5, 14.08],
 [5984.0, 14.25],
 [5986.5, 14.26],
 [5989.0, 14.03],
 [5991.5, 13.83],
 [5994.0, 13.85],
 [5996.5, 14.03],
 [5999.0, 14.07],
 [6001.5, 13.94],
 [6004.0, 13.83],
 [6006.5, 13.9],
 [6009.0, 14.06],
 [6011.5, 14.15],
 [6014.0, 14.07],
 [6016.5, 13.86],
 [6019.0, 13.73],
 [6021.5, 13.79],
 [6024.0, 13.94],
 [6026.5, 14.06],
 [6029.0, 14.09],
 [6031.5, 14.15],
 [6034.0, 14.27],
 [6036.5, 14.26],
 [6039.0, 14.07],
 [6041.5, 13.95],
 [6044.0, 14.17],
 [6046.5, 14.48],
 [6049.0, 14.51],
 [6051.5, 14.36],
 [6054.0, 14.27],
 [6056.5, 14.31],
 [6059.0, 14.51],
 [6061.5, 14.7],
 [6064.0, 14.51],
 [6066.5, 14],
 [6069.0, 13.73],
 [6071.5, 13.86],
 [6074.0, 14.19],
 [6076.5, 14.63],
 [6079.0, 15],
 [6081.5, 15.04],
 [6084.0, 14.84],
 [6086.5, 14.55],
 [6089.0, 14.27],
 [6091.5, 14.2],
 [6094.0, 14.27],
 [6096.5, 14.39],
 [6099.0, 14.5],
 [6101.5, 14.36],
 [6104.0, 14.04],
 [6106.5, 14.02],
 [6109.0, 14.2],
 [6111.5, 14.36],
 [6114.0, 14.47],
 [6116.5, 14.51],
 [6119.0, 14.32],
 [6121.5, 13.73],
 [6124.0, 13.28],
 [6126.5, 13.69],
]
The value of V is 1.11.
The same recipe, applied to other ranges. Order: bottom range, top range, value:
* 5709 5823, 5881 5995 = 1.04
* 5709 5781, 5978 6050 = 1.13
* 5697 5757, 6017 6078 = 1.15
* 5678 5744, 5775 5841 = 1.07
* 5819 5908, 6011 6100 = 1.12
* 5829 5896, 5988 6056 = 1.08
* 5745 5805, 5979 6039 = 1.11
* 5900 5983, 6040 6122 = 1.08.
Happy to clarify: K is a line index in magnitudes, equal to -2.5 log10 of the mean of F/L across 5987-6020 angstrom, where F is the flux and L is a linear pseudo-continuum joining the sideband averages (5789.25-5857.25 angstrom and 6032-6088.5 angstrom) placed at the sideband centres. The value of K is 0.033 mag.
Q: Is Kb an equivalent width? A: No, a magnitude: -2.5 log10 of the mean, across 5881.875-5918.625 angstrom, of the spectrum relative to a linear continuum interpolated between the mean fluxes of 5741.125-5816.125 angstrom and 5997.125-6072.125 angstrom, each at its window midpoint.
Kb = 0.15 mag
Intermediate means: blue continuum 13.7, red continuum 14.1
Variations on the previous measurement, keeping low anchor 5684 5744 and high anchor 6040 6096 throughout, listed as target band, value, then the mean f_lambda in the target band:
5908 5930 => 0.02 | 13.8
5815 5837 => -0.08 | 15.1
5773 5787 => 0.05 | 13.2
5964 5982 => 0.00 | 14.3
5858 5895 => 0.07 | 13.1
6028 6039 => 0.01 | 14.2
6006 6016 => 0.02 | 14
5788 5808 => 0.00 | 13.9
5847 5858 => 0.00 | 14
